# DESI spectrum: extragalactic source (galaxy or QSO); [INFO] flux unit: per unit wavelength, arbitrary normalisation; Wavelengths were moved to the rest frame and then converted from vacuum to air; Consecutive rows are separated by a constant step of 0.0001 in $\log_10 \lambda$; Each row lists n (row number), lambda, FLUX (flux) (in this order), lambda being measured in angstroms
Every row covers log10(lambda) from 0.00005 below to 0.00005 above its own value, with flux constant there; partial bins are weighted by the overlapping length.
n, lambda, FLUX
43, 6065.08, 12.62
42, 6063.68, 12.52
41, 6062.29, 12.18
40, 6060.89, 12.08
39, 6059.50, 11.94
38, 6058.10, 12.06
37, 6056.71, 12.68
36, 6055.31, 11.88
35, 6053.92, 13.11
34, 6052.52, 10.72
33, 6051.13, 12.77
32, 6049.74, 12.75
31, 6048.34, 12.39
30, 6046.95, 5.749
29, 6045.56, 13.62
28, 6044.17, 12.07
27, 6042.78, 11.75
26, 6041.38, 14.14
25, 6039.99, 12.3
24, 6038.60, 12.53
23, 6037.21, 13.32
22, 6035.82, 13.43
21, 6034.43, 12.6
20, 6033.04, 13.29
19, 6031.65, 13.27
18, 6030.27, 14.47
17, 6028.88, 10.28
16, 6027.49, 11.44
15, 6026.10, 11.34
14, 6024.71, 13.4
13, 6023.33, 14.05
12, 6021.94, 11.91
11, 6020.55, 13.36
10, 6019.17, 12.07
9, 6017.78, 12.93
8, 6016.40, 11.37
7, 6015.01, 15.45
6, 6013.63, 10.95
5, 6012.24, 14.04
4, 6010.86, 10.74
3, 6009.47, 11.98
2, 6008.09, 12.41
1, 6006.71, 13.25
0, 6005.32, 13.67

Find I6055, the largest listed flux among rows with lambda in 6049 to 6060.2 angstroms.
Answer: 13.11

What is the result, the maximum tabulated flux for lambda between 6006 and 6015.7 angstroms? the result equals 15.45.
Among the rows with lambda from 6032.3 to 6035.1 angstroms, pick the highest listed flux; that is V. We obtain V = 13.29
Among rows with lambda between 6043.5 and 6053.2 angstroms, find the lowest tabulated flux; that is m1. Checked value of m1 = 5.749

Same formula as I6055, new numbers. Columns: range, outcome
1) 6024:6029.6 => 13.4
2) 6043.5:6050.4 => 13.62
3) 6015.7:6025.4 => 14.05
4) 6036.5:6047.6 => 14.14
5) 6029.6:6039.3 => 14.47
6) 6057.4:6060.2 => 12.06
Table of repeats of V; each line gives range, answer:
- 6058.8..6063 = 12.18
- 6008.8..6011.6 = 11.98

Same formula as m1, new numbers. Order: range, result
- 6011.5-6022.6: 10.95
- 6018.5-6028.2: 11.34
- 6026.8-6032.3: 10.28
